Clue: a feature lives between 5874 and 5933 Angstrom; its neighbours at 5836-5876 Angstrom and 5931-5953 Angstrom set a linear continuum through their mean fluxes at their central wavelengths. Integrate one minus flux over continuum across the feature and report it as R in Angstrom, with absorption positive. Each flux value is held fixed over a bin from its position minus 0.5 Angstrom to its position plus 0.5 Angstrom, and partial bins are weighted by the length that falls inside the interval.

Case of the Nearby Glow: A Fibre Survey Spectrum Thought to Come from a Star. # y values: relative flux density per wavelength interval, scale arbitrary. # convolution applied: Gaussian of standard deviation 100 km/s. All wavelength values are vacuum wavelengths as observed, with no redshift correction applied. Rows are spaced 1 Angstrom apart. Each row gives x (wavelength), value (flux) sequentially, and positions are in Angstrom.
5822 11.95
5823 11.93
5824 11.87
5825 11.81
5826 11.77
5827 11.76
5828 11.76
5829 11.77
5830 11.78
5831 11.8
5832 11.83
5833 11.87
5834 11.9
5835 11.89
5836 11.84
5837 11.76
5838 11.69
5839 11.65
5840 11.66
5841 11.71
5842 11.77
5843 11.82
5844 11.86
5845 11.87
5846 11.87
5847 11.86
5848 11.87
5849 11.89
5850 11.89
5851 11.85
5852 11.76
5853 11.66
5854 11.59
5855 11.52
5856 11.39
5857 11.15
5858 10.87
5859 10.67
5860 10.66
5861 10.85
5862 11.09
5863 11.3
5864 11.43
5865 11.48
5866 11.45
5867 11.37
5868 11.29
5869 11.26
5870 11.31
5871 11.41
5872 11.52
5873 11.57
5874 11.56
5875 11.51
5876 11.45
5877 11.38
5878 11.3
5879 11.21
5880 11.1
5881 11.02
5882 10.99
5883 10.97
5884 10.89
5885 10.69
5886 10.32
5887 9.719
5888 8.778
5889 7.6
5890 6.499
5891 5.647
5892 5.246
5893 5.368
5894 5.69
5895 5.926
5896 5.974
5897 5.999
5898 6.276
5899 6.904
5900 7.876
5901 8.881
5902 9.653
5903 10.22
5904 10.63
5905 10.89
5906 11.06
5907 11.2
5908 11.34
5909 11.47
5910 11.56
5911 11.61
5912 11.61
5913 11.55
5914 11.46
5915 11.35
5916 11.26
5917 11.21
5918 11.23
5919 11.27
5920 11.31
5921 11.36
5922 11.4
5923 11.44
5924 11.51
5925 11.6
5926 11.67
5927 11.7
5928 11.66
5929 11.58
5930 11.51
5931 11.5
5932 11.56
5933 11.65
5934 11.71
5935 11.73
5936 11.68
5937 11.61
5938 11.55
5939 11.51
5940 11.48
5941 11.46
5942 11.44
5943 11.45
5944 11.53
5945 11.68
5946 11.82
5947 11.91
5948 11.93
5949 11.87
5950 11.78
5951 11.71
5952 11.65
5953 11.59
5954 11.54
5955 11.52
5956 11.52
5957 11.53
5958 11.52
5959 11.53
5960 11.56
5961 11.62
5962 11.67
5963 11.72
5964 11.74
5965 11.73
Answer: 7.5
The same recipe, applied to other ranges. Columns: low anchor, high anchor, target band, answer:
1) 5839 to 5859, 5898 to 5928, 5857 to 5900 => 5.9 Angstrom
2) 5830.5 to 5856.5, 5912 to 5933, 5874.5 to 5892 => 2.6 Angstrom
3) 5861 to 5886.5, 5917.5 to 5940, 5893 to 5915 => 3.9 Angstrom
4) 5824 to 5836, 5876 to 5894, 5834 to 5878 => -3.8 Angstrom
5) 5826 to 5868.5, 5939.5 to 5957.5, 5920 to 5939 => 0.1 Angstrom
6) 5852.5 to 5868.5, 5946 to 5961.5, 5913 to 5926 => 0.1 Angstrom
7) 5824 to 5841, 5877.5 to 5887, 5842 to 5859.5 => -0.2 Angstrom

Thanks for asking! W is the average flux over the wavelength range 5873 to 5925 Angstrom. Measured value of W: 9.92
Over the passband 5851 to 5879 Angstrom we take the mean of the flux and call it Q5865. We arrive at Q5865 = 11.3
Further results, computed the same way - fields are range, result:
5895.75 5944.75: 10.9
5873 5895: 9.44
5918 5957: 11.6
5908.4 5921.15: 11.4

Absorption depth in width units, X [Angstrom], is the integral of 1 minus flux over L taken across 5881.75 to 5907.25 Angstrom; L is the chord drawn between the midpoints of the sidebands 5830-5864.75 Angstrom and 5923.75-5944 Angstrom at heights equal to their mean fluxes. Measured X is 7.00 Angstrom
